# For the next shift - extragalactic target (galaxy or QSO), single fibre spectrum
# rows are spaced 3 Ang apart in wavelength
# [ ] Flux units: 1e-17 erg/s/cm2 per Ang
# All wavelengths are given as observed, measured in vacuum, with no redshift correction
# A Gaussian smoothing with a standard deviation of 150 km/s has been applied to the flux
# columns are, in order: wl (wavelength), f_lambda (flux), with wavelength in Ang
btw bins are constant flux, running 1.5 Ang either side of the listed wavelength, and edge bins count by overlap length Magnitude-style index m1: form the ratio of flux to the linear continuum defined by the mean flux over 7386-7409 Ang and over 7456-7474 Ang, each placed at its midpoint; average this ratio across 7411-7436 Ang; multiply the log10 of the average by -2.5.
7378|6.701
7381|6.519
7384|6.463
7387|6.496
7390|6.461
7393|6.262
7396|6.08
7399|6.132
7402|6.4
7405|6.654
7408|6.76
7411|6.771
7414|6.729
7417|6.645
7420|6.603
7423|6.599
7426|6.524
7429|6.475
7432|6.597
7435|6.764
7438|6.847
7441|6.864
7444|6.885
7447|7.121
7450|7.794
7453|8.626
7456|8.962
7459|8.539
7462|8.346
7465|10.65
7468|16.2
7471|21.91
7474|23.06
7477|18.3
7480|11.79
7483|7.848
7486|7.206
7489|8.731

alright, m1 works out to 0.35 mag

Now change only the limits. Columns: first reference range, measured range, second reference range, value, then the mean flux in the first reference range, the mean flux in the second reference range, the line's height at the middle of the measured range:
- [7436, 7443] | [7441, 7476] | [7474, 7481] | 0.08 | 6.85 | 17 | 11.9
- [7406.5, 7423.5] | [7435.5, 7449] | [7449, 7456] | 0.14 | 6.69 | 8.4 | 7.93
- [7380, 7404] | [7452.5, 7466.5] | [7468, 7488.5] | 0.39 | 6.35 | 14.8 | 13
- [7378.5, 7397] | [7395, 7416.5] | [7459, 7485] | 0.23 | 6.41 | 14.3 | 8.08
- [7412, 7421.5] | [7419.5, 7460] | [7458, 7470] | 0.23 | 6.66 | 11.5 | 9.01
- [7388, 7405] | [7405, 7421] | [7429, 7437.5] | -0.04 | 6.31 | 6.66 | 6.47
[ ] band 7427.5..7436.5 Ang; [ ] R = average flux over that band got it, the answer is 6.61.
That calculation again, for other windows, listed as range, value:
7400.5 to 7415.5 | 6.66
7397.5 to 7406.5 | 6.4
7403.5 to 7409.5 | 6.71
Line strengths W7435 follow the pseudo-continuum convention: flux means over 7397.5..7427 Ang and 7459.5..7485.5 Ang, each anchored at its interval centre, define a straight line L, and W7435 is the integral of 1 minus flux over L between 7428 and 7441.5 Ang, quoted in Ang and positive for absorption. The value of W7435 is 3.9 Ang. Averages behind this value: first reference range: 6.58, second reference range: 14.2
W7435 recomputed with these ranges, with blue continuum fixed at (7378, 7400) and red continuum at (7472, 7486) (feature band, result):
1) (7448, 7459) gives 3.5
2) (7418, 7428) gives 3.1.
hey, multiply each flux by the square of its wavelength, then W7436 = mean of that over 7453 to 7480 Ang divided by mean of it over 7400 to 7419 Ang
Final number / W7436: 2.14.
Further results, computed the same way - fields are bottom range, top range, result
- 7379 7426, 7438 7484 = 1.78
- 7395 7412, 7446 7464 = 1.31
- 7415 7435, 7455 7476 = 2.18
